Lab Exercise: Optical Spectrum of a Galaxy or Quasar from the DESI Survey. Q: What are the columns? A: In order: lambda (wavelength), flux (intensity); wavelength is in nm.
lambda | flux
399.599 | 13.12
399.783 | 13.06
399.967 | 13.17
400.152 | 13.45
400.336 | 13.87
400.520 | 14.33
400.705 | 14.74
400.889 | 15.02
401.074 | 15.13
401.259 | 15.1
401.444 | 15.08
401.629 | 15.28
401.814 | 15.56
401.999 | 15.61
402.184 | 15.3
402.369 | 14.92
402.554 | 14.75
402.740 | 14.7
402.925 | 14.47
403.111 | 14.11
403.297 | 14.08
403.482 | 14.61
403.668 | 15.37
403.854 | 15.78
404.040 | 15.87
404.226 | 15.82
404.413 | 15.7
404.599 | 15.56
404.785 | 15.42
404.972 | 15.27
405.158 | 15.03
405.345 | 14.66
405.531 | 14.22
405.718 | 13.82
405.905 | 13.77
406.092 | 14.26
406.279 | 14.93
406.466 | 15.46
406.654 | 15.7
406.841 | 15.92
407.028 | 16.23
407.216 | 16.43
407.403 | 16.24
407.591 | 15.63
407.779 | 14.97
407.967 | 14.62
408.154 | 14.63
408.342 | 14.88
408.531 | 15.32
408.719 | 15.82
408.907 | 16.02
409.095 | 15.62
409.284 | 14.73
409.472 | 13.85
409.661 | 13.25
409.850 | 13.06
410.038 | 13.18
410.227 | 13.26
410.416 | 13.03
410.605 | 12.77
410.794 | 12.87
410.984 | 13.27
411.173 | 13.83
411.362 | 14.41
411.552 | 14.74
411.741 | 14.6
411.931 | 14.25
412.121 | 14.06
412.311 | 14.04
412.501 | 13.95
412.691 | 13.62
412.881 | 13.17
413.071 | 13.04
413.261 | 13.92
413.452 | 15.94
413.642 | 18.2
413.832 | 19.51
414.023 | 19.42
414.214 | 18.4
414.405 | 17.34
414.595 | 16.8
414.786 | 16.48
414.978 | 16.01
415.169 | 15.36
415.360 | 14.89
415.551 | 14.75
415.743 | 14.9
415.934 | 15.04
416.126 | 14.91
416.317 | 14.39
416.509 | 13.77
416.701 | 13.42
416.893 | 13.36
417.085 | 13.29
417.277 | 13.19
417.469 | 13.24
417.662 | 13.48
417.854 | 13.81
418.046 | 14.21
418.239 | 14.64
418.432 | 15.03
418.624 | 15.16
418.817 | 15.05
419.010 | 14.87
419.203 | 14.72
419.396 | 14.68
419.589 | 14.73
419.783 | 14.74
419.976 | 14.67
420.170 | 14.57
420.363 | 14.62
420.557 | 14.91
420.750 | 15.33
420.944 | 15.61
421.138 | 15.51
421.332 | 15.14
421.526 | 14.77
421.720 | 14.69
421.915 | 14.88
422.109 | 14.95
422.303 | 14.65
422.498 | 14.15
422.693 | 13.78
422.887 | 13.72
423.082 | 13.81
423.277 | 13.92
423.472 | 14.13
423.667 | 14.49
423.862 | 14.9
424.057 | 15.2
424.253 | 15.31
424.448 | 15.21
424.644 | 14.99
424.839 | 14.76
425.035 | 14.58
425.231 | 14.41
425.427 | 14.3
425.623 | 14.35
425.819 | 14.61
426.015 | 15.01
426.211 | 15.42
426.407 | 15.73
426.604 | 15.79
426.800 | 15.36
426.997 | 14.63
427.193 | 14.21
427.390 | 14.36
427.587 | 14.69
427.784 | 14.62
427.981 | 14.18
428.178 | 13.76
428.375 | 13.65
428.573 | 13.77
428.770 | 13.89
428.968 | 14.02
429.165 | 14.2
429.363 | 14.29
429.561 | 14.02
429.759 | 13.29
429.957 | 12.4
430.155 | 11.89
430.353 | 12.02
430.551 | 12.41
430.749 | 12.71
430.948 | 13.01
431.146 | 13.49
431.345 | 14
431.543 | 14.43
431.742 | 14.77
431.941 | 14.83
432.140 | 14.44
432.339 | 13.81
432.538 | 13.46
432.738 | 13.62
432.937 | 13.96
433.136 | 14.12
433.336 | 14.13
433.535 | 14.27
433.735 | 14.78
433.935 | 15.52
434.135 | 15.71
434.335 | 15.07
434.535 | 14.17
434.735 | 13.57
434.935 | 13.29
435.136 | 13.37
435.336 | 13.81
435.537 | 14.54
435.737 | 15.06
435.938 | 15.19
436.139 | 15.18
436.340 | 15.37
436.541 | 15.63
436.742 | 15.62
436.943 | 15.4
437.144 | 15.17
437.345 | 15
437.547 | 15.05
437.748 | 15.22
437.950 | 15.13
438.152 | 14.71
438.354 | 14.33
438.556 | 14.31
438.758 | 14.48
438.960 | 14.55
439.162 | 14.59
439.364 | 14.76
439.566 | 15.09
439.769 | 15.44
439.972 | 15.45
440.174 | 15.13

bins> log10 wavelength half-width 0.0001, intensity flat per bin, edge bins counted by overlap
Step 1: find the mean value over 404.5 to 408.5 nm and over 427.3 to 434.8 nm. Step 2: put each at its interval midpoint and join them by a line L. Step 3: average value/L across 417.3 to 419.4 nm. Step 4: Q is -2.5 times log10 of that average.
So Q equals 0.01 mag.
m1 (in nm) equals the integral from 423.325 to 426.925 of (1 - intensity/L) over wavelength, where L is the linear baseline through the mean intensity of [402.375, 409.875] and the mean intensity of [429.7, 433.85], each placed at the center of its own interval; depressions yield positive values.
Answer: -0.236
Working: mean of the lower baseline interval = 15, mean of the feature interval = 14.9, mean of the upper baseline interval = 13.6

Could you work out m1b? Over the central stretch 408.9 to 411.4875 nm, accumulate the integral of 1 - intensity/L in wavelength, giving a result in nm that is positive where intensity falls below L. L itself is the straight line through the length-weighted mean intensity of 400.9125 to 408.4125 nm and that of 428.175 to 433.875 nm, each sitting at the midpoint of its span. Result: 0.19 nm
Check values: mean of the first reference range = 15.1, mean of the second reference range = 13.7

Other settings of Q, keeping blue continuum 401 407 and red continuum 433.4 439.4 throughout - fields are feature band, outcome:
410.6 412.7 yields 0.08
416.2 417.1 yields 0.09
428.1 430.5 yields 0.11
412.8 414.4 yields -0.11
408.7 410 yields 0.04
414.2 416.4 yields -0.05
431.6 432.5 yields 0.03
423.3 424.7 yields 0.00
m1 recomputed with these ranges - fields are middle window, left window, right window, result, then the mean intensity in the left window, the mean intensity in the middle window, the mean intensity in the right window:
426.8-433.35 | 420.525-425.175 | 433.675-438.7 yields 0.42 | 14.7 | 13.8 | 14.8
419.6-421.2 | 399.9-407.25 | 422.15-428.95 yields -0.04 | 15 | 15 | 14.5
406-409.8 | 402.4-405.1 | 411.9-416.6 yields 0.01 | 15.1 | 15.2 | 15.5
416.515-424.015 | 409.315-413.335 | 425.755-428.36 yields -0.08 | 13.6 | 14.4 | 14.8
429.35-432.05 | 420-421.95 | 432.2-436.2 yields 0.21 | 15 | 13.4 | 14.3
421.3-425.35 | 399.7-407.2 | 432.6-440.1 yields 0.06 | 14.9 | 14.6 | 14.7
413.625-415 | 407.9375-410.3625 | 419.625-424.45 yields -0.31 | 14.5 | 17.8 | 14.7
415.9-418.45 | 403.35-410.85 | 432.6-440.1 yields 0.15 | 14.8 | 13.9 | 14.7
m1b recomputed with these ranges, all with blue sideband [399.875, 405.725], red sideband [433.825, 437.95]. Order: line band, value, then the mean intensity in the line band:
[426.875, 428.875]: 0.091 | 14.2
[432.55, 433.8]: 0.065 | 14.1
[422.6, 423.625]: 0.066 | 13.9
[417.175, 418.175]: 0.084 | 13.6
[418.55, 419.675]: 0.000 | 14.9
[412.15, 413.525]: 0.088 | 13.9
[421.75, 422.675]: 0.018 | 14.6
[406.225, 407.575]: -0.089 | 15.9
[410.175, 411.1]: 0.114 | 13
